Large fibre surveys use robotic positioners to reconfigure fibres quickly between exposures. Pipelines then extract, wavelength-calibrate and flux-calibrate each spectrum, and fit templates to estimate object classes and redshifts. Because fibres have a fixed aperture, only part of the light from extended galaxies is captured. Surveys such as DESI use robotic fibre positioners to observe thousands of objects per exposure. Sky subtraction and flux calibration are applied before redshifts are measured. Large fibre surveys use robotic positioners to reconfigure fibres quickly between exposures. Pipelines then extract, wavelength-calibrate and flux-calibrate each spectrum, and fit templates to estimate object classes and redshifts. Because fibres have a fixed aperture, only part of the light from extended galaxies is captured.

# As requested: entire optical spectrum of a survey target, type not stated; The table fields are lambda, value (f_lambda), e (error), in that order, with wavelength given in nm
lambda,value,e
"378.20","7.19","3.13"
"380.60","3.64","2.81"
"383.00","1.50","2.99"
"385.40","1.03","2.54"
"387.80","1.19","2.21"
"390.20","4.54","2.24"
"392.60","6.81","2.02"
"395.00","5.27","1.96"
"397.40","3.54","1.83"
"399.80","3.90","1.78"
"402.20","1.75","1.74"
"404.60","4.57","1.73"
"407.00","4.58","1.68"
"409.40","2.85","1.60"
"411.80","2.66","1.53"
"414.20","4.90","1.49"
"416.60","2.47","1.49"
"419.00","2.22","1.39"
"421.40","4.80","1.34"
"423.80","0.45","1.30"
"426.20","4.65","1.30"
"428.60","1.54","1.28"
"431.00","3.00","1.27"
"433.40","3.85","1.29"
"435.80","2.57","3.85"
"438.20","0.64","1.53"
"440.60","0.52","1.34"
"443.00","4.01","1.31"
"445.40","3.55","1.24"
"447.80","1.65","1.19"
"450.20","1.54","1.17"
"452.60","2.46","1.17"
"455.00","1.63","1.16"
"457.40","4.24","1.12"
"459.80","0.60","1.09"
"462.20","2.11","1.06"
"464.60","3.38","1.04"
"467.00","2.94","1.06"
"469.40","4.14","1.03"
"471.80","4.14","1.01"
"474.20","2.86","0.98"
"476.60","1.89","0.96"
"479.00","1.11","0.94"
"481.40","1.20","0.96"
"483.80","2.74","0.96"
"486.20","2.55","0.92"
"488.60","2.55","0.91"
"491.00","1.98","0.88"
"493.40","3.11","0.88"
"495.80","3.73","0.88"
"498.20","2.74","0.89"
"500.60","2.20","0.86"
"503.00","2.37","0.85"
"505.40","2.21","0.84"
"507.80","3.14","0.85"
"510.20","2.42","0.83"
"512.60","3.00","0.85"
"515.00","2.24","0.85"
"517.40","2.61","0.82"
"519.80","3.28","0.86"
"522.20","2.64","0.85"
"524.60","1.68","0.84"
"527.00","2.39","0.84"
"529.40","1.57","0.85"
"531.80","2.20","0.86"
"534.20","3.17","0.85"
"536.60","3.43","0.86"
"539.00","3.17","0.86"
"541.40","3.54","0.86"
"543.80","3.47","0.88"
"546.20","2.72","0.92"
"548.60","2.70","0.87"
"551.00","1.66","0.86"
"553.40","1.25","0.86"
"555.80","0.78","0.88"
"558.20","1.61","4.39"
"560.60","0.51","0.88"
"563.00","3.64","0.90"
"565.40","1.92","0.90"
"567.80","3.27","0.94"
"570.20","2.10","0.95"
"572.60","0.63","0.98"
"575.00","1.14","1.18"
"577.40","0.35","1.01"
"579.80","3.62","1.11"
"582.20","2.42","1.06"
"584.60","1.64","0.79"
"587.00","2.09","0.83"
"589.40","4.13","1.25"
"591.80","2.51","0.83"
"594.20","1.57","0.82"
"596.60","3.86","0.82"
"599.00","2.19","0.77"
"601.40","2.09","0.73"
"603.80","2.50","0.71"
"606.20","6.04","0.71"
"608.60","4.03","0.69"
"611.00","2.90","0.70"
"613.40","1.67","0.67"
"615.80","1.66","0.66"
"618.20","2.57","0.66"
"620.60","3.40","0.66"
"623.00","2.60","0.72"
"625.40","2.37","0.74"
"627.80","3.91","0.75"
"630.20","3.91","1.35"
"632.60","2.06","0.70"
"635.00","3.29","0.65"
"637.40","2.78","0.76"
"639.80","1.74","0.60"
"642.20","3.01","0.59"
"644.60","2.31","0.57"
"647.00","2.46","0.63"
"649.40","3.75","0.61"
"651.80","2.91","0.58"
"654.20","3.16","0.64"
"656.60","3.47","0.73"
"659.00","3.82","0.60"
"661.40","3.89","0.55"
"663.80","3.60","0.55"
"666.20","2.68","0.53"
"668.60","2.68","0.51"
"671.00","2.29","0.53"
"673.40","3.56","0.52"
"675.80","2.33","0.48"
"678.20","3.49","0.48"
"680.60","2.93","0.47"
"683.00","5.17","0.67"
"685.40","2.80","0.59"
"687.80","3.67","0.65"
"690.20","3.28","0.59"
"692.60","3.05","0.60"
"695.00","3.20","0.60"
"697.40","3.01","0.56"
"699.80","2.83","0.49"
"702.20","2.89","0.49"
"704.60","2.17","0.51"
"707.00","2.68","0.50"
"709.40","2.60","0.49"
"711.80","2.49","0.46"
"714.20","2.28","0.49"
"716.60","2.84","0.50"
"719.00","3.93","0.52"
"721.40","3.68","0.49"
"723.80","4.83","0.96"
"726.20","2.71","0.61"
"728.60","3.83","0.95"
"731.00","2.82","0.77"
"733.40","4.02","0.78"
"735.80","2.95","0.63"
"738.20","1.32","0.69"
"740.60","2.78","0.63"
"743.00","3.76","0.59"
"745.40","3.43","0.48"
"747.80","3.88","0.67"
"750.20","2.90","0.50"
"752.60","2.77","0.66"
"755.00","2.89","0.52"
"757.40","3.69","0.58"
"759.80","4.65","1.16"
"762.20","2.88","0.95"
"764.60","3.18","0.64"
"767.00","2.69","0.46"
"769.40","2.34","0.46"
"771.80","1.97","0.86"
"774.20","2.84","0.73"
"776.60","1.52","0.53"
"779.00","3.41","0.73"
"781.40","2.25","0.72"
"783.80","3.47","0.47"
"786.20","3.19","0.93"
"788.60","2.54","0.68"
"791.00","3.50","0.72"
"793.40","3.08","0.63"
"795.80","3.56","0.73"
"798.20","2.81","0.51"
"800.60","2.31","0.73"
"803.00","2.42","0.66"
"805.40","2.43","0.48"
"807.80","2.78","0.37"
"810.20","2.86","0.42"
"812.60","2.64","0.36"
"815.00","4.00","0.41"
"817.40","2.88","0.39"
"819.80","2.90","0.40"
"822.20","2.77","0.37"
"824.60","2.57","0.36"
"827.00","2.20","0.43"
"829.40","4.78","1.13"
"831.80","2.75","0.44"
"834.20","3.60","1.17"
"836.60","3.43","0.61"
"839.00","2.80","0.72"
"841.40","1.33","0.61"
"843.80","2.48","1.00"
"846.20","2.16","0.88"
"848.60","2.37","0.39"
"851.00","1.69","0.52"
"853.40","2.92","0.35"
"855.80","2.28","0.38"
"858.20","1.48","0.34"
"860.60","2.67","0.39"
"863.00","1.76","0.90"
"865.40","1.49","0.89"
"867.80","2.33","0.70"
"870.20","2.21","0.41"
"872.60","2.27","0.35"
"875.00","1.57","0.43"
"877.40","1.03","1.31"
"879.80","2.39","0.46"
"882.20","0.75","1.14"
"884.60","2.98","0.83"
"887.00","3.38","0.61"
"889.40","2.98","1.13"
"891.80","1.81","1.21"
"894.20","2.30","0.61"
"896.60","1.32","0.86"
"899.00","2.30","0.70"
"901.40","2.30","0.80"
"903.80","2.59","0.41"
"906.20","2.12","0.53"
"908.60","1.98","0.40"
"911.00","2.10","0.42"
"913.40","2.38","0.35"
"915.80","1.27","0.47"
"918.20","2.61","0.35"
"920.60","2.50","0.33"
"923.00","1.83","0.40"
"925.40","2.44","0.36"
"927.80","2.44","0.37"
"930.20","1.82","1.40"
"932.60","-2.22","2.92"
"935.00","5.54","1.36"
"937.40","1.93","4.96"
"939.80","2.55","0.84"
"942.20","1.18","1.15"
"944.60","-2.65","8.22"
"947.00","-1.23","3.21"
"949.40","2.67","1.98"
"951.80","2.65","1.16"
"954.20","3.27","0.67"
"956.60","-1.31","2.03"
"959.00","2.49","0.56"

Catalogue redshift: 0.628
